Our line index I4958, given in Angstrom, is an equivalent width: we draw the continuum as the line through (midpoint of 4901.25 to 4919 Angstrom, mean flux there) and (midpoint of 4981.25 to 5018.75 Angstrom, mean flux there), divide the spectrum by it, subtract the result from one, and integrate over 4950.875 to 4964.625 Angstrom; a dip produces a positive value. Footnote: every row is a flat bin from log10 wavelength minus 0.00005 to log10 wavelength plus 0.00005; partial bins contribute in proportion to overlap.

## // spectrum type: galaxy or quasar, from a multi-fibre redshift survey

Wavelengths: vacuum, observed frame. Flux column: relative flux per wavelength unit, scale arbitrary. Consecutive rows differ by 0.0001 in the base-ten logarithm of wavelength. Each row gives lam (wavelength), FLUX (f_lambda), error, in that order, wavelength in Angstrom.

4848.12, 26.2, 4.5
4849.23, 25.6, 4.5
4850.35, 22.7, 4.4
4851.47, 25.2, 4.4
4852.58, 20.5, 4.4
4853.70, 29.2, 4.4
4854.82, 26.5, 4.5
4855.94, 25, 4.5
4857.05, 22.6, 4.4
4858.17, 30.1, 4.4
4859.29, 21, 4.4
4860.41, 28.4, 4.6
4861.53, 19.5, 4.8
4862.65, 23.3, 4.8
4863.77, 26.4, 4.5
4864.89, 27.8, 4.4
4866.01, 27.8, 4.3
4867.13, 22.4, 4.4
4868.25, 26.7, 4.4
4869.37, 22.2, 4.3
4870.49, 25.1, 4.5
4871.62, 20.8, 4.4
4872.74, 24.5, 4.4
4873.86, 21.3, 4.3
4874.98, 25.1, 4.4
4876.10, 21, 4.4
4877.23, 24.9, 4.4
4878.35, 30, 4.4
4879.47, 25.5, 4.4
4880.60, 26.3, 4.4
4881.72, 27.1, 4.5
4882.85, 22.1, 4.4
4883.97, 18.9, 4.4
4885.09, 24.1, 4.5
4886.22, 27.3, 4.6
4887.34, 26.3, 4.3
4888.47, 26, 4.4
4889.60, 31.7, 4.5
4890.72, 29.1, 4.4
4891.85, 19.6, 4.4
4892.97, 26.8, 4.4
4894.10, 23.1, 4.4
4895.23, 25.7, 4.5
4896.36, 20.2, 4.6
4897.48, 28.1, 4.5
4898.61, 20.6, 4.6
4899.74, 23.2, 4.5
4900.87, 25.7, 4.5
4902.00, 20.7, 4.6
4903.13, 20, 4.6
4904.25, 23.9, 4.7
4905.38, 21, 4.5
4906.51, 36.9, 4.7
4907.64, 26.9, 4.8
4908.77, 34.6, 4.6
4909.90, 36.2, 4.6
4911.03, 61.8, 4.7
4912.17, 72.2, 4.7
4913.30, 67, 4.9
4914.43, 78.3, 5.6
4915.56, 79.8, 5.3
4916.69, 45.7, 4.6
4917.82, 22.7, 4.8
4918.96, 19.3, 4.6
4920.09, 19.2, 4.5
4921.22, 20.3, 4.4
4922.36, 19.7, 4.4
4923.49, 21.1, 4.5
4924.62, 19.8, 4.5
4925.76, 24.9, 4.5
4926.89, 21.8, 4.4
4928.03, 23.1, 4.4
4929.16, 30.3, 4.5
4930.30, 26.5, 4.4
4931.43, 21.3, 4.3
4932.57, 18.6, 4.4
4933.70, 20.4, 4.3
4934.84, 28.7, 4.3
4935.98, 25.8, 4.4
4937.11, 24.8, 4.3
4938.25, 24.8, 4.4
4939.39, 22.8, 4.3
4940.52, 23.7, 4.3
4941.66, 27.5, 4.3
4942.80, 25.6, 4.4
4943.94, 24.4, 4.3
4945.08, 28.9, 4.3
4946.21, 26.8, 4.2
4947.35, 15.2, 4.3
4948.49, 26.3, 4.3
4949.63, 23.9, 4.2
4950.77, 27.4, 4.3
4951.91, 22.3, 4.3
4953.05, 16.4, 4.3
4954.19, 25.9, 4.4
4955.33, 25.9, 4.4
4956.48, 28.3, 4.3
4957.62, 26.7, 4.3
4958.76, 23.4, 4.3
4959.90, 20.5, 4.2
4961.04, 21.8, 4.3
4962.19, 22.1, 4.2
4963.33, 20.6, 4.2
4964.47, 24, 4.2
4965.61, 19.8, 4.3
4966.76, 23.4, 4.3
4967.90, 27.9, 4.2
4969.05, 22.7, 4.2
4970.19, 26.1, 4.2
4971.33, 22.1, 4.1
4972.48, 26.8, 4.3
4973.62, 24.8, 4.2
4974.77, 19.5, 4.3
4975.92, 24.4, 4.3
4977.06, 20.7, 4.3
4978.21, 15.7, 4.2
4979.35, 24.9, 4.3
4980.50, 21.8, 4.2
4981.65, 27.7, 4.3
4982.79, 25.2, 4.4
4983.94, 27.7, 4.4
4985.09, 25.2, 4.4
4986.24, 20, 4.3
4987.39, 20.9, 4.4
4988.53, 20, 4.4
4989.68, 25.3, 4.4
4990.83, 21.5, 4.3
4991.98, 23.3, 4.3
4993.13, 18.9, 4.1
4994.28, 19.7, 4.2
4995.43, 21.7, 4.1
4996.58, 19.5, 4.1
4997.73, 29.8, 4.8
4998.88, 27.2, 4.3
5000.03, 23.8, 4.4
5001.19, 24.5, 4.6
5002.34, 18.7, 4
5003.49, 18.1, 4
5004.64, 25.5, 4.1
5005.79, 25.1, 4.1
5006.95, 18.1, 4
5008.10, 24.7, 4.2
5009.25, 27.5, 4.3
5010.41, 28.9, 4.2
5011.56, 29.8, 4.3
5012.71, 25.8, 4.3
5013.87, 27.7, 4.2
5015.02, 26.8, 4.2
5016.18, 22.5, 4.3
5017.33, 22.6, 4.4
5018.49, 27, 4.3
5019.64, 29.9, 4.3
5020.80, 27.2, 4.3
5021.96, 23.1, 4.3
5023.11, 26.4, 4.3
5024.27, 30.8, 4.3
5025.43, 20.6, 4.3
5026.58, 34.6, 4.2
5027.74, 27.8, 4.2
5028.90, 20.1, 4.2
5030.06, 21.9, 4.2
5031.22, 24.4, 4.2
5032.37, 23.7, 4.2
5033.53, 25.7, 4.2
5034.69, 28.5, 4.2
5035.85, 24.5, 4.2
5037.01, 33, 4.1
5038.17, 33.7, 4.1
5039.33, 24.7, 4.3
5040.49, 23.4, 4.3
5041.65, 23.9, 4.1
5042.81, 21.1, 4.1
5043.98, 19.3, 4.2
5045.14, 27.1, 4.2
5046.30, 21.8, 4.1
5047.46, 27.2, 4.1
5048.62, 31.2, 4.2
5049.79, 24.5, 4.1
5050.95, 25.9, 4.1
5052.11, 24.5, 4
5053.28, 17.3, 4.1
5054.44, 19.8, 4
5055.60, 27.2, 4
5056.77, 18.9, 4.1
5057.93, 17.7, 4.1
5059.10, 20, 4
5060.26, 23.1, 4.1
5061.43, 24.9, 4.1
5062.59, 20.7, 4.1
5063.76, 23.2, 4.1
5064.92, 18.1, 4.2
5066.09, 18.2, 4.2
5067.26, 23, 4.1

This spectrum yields 3.9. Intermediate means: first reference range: 42.2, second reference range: 23.9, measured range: 23.3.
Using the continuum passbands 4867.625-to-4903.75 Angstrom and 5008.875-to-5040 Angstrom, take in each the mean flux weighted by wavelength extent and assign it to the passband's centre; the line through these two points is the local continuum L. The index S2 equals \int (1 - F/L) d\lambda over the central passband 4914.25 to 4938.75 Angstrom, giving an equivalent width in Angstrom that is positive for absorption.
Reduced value -3.1 Angstrom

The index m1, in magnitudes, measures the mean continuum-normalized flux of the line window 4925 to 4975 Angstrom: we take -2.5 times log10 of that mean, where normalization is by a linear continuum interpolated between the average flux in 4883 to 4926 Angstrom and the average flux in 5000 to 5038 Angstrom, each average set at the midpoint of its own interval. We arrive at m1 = 0.21 mag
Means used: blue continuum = 31.2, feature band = 24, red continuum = 25.5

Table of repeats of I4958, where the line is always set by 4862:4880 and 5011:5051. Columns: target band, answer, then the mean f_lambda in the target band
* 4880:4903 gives 0.3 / 24.5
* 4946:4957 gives 0.7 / 23.7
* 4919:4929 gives 1.4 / 21.5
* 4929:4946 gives 0.2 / 24.9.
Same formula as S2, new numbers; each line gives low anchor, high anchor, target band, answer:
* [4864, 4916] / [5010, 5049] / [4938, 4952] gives 1.9 Angstrom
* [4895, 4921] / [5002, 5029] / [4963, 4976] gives 2.8 Angstrom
